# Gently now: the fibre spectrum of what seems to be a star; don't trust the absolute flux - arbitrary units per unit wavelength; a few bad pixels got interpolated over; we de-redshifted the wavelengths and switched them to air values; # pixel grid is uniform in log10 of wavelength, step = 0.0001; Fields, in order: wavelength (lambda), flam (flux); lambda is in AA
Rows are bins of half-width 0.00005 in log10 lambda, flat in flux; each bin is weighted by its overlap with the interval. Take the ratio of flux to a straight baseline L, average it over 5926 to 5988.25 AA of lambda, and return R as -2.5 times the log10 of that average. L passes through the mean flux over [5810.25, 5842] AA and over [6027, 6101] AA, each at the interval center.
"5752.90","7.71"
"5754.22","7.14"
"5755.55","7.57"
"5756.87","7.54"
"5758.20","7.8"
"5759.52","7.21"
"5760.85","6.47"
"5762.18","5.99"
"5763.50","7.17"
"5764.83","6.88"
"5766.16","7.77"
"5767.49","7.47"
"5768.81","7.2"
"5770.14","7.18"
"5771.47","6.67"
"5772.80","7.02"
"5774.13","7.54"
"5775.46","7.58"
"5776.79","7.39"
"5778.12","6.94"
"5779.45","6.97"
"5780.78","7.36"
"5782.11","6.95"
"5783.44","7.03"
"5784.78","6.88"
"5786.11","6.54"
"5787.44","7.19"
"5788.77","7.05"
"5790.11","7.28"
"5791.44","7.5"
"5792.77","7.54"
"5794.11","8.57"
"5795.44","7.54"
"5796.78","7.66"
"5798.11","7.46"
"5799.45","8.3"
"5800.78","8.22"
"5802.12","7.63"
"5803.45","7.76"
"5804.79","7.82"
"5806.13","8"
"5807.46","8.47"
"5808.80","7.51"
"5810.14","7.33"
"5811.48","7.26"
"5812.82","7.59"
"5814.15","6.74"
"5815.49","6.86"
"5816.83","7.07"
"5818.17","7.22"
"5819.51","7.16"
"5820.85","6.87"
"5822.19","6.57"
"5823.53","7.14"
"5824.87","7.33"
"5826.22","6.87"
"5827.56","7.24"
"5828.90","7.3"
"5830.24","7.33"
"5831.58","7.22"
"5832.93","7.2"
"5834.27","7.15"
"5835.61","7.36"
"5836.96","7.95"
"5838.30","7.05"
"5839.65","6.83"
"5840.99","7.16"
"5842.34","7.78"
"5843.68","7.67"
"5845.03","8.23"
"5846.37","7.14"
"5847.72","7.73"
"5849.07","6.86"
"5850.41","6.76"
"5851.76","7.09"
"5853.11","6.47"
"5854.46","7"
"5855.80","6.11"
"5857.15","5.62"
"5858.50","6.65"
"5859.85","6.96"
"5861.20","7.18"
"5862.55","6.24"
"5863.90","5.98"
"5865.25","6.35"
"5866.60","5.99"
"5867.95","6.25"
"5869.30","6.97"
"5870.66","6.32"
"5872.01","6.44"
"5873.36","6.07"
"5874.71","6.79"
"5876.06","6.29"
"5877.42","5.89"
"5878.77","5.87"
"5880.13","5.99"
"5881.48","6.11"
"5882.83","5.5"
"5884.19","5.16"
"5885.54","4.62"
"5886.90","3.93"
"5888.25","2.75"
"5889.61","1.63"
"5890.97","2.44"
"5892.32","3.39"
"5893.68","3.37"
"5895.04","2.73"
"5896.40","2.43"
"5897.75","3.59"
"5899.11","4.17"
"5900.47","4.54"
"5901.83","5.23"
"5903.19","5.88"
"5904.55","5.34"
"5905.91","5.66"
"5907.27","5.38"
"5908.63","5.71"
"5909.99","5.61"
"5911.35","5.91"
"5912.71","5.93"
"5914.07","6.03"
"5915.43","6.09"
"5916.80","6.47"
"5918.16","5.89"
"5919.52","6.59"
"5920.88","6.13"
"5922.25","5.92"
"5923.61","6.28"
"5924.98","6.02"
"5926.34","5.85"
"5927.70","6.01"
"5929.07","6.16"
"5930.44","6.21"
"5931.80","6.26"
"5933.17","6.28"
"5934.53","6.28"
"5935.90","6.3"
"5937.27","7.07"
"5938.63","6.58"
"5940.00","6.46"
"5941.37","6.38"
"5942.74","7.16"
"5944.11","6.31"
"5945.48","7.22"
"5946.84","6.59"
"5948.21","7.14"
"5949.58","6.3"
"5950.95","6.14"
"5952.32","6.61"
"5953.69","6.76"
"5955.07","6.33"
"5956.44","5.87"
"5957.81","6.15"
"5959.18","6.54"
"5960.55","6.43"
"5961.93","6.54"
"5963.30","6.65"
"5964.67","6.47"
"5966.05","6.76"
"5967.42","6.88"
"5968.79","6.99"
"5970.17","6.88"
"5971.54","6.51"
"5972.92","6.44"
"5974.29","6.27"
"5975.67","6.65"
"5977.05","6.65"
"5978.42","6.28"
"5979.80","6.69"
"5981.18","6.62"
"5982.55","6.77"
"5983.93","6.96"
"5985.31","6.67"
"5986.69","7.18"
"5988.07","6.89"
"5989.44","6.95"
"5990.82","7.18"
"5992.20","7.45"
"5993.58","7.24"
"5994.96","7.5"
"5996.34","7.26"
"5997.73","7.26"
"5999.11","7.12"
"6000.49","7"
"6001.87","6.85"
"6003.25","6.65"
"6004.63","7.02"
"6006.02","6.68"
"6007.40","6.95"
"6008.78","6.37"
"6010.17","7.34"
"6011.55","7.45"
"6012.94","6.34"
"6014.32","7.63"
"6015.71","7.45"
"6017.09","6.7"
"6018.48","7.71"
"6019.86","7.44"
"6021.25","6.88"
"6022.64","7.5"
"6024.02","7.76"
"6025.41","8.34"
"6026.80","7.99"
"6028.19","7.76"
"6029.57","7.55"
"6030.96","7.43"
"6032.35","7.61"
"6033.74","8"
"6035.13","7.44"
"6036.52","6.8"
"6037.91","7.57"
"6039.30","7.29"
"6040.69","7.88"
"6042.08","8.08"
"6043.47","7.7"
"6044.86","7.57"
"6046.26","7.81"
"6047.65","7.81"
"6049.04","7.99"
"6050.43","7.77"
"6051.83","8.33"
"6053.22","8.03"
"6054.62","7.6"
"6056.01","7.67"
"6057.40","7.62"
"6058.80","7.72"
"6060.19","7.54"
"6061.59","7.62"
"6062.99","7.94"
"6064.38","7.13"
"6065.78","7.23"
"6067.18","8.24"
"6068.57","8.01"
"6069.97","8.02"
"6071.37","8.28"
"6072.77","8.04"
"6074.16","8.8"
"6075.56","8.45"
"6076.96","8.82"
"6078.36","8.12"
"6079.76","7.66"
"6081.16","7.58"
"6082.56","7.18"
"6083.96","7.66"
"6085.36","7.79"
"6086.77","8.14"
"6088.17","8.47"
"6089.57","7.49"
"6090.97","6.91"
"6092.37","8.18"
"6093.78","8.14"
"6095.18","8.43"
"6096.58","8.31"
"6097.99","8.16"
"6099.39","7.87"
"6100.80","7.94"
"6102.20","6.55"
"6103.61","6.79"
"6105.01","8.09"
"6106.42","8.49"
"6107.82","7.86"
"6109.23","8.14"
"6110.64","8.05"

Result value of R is 0.15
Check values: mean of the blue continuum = 7.16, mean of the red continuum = 7.83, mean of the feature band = 6.55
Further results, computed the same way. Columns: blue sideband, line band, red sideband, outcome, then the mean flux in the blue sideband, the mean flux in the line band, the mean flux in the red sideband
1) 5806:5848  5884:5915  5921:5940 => 0.43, 7.31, 4.41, 6.25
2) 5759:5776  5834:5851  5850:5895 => -0.22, 7.08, 7.37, 5.59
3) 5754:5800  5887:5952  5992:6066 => 0.31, 7.27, 5.52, 7.45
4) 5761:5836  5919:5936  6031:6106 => 0.22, 7.3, 6.17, 7.81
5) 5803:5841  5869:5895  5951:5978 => 0.38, 7.29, 4.94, 6.53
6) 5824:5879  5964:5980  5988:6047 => 0.09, 6.85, 6.62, 7.34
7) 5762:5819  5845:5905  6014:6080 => 0.33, 7.36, 5.53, 7.76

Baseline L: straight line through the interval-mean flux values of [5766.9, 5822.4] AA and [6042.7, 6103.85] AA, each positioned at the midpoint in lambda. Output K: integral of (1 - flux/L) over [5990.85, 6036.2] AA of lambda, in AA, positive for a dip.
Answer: 2.6 AA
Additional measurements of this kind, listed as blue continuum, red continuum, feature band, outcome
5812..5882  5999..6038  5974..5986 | 0.9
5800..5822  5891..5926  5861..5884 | -0.7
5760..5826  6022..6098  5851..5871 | 2.6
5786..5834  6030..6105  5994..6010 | 1.5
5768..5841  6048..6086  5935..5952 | 2.2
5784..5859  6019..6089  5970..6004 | 3.4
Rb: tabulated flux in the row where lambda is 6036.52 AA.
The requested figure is 6.8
